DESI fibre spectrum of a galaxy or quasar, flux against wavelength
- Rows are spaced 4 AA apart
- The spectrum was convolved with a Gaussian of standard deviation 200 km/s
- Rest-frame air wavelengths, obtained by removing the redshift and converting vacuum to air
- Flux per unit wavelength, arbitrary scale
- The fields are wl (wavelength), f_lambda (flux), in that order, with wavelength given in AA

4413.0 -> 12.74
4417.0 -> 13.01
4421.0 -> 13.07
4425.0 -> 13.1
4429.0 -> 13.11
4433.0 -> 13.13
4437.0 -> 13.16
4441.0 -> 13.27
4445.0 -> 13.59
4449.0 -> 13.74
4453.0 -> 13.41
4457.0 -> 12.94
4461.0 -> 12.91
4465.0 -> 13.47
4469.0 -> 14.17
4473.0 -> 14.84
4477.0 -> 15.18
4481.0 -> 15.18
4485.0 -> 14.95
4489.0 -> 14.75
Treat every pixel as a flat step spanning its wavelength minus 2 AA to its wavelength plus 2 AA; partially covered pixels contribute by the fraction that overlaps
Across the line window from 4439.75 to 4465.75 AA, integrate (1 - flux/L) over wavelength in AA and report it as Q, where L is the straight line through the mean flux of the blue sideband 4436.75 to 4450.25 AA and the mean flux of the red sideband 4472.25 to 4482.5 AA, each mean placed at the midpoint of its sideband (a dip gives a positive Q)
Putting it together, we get 1.1 AA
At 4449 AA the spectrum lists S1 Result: 13.74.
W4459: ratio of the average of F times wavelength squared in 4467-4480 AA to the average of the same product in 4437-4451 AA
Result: 1.1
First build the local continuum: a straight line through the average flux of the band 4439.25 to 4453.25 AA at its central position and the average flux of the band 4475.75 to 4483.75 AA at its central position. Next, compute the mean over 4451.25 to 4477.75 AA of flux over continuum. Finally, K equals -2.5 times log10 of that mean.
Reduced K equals 0.049 mag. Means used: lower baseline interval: 13.5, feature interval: 13.8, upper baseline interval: 15.2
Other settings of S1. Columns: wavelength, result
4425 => 13.1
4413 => 12.74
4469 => 14.17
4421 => 13.07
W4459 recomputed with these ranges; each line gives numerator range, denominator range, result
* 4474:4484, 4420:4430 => 1.18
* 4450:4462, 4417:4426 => 1.02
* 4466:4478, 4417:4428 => 1.14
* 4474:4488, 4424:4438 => 1.17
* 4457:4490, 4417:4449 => 1.10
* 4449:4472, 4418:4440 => 1.04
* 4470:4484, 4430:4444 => 1.16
